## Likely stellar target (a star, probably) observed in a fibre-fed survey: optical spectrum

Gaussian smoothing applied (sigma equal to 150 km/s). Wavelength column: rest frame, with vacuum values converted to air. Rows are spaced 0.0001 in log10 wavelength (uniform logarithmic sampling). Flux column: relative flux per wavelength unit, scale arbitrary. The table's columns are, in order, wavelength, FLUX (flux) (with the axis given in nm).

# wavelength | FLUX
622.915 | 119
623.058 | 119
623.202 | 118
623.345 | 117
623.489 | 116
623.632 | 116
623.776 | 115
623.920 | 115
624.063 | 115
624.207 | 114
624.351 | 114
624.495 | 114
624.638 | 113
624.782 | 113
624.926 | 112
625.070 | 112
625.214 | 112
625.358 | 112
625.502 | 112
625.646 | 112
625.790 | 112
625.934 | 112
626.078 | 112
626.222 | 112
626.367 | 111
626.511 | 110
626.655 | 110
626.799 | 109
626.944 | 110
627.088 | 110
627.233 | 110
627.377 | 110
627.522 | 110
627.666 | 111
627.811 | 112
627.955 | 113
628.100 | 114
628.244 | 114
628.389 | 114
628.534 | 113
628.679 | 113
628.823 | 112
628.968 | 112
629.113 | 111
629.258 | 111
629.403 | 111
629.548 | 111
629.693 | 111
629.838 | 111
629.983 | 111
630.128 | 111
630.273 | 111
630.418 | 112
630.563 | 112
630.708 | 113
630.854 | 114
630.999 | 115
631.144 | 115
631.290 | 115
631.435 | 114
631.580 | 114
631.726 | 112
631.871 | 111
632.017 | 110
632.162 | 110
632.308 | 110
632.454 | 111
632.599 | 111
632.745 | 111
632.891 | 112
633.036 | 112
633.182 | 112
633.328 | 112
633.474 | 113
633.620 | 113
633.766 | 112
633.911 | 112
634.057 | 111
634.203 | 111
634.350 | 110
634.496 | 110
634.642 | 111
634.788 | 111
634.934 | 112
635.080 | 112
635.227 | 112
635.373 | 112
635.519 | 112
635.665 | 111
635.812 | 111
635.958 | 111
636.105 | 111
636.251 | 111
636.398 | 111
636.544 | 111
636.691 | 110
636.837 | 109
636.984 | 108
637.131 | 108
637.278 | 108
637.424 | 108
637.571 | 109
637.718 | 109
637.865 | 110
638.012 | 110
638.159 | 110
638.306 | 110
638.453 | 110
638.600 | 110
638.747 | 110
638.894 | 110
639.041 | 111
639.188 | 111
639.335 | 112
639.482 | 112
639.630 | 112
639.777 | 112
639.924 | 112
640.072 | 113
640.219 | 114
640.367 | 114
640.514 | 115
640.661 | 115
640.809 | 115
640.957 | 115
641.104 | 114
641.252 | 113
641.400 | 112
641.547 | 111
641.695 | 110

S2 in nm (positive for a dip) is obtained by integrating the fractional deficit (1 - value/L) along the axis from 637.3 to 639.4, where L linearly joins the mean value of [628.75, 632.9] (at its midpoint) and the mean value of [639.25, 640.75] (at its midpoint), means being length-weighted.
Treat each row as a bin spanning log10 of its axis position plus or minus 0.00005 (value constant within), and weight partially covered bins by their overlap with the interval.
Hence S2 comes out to 0.055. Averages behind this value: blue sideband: 112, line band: 110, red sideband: 113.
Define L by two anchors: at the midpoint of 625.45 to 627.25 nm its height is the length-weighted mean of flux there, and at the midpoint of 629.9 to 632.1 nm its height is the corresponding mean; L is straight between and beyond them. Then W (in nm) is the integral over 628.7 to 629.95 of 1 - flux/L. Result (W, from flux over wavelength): 0.01 nm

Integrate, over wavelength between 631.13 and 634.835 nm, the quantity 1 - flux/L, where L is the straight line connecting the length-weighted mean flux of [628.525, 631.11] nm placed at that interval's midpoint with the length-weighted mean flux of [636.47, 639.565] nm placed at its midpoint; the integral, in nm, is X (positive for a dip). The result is -0.02 nm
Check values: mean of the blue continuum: 112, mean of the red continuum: 110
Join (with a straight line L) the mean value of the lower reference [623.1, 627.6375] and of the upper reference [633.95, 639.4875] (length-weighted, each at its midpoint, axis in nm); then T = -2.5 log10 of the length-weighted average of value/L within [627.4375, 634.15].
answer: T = -0.01 mag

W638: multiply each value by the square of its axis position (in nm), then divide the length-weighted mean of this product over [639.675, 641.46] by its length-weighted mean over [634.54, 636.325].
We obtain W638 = 1.04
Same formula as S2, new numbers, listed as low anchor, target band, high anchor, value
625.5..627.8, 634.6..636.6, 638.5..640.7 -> 0.01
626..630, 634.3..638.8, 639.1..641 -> 0.10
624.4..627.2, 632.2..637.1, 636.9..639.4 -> -0.04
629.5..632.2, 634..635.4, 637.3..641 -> 0.01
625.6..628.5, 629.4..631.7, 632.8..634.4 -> -0.02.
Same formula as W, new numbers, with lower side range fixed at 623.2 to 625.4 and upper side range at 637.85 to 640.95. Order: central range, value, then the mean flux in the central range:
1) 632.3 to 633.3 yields 0.01 nm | 111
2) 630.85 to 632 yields 0.00 nm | 114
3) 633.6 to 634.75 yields 0.02 nm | 111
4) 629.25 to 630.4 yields 0.02 nm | 111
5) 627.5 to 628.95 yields 0.01 nm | 113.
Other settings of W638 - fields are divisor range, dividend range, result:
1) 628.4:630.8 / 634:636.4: 1.01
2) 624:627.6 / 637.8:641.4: 1.05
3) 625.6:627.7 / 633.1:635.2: 1.03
